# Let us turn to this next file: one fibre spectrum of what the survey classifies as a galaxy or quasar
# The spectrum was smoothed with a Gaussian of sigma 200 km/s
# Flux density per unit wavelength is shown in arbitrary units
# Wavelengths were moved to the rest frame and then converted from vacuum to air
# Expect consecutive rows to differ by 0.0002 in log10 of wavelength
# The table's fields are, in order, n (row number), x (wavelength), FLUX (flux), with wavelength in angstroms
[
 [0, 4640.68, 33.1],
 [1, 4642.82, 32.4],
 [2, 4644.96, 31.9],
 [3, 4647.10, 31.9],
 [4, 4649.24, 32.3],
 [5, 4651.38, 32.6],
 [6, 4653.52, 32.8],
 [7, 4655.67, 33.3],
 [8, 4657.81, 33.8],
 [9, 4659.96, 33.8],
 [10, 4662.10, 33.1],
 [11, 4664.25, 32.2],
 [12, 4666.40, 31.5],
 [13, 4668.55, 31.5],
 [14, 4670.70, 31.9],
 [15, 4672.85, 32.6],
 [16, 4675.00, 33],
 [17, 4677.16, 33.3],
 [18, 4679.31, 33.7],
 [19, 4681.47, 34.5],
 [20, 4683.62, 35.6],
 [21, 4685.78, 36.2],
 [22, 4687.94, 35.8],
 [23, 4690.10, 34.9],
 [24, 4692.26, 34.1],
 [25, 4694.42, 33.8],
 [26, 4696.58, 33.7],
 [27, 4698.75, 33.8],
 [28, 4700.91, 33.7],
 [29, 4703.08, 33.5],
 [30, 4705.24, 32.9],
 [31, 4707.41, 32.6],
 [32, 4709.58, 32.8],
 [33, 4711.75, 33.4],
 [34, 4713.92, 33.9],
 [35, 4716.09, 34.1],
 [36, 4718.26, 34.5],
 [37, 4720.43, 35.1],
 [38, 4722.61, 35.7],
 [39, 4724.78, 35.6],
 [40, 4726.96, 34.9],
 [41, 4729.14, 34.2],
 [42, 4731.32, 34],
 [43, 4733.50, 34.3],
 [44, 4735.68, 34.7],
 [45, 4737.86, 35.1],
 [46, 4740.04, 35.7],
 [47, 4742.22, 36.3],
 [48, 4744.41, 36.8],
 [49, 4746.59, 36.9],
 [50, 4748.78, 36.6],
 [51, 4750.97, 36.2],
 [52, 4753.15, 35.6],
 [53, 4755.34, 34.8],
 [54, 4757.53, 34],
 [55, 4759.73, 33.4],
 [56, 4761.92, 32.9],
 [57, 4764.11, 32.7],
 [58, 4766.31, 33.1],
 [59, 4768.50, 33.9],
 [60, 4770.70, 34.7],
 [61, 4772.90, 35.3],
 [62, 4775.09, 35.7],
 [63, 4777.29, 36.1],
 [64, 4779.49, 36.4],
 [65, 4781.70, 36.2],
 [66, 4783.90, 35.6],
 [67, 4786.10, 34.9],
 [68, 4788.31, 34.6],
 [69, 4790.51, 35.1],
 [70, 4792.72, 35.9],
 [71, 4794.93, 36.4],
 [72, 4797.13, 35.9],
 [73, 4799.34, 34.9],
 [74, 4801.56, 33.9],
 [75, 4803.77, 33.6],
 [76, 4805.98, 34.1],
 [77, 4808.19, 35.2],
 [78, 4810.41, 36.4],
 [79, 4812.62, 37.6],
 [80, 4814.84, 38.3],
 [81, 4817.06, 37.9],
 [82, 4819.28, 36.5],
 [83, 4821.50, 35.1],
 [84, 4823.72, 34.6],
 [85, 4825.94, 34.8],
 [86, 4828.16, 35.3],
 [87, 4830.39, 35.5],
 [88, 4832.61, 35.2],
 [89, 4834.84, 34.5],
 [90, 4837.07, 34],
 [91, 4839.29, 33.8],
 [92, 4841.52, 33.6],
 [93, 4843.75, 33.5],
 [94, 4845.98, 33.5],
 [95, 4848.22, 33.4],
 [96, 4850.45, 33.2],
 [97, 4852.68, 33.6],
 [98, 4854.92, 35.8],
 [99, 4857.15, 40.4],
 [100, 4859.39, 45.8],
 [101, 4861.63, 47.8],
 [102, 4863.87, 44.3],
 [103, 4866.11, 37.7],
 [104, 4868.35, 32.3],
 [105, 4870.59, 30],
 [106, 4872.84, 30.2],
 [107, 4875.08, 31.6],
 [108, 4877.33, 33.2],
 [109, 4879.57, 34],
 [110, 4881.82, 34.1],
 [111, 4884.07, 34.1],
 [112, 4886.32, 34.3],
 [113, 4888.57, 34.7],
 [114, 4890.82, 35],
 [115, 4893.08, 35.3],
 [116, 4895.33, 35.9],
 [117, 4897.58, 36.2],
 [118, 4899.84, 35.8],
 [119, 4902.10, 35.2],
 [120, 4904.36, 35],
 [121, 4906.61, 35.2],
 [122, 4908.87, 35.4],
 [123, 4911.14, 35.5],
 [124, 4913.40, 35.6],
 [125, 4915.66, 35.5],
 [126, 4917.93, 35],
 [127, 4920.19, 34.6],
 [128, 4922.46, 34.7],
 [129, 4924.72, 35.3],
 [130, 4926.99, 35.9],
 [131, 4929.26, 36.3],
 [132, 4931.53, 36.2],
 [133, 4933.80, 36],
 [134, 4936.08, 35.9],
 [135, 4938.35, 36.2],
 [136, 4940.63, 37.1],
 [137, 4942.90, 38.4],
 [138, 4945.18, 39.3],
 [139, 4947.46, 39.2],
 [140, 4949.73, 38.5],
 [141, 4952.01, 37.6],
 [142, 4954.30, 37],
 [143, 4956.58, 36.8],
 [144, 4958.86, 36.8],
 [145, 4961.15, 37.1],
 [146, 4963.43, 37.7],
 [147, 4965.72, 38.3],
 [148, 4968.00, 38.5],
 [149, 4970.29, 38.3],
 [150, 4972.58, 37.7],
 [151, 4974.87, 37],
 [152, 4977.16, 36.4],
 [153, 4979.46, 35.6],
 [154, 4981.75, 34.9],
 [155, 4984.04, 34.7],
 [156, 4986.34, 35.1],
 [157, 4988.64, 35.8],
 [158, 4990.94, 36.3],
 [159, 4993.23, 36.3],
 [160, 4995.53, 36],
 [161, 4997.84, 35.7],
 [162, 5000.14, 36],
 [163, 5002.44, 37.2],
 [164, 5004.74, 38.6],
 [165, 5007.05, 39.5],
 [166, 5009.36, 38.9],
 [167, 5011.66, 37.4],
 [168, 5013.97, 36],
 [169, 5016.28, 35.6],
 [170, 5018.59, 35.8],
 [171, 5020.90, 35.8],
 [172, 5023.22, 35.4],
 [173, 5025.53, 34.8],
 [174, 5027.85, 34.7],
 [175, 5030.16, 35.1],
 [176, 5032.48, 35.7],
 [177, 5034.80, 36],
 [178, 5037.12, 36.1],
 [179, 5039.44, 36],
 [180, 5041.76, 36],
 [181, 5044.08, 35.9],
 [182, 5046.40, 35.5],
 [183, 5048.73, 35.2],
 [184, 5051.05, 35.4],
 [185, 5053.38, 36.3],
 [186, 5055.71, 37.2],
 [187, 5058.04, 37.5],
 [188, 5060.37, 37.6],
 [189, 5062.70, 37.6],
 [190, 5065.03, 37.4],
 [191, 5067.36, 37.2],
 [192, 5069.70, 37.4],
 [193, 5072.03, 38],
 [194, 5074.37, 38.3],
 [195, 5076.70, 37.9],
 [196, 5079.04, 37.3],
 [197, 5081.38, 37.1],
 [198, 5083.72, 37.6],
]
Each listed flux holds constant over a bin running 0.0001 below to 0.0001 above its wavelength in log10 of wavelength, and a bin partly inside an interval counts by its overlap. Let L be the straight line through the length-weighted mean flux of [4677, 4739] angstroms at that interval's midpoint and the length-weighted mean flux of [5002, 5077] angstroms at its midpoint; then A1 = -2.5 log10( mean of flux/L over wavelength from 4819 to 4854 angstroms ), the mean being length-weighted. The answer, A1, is 0.03 mag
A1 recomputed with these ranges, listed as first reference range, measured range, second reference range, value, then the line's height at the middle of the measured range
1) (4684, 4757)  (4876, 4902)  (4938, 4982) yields 0.06 mag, 36.7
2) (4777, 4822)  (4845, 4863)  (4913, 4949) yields -0.06 mag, 36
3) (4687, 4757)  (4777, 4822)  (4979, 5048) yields -0.02 mag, 35.1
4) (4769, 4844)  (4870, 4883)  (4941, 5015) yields 0.12 mag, 36.1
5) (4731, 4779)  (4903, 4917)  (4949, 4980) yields 0.04 mag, 36.8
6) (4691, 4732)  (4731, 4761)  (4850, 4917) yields -0.03 mag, 34.4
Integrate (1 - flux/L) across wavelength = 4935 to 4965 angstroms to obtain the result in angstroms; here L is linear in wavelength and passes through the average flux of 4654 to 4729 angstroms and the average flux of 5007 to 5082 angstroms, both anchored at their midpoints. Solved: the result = -1.4 angstroms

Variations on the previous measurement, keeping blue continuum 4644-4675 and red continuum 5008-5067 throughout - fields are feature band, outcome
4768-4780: -0.6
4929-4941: -0.3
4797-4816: -0.9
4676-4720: -1.5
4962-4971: -0.7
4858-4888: -1.3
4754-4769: 0.0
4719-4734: -0.7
